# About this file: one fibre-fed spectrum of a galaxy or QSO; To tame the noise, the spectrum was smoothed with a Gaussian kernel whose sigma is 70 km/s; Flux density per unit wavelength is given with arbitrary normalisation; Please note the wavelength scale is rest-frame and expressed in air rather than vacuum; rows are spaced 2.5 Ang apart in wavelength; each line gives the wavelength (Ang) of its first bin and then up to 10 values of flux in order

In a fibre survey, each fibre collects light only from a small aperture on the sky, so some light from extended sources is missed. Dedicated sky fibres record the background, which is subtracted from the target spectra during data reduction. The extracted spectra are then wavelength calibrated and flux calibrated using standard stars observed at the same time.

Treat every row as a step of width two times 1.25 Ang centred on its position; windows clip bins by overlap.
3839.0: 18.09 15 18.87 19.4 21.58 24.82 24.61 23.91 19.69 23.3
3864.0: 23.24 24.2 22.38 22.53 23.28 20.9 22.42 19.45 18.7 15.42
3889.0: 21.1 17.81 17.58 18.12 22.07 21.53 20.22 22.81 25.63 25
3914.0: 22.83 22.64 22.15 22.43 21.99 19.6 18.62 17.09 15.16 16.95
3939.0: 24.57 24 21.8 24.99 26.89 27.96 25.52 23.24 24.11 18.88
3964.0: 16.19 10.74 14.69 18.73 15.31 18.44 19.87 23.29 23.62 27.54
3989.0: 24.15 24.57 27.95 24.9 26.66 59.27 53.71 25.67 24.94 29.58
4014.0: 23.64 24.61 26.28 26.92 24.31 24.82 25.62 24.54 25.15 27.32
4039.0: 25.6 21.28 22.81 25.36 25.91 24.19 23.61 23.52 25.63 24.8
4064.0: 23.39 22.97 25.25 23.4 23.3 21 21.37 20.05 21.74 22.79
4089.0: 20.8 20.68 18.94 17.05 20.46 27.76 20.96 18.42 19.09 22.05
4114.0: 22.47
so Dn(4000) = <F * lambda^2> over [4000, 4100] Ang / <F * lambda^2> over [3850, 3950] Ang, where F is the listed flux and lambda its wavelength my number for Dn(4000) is 1.3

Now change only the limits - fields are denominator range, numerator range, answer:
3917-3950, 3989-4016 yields 1.54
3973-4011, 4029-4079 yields 0.88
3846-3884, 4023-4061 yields 1.21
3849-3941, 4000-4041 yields 1.47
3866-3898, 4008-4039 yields 1.36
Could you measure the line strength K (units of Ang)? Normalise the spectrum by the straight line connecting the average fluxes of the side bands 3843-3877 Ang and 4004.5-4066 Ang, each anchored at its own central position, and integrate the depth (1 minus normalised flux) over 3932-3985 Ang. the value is 7.4 Ang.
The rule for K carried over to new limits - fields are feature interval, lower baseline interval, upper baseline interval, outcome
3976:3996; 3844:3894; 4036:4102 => -1.49 Ang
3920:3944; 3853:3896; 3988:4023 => 4.74 Ang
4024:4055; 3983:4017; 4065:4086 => 1.71 Ang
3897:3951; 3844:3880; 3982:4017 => 8.28 Ang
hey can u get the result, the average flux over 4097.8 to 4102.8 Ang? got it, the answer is 24.1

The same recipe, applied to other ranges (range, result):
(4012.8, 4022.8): 25.4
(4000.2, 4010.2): 40.9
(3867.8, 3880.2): 22.3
